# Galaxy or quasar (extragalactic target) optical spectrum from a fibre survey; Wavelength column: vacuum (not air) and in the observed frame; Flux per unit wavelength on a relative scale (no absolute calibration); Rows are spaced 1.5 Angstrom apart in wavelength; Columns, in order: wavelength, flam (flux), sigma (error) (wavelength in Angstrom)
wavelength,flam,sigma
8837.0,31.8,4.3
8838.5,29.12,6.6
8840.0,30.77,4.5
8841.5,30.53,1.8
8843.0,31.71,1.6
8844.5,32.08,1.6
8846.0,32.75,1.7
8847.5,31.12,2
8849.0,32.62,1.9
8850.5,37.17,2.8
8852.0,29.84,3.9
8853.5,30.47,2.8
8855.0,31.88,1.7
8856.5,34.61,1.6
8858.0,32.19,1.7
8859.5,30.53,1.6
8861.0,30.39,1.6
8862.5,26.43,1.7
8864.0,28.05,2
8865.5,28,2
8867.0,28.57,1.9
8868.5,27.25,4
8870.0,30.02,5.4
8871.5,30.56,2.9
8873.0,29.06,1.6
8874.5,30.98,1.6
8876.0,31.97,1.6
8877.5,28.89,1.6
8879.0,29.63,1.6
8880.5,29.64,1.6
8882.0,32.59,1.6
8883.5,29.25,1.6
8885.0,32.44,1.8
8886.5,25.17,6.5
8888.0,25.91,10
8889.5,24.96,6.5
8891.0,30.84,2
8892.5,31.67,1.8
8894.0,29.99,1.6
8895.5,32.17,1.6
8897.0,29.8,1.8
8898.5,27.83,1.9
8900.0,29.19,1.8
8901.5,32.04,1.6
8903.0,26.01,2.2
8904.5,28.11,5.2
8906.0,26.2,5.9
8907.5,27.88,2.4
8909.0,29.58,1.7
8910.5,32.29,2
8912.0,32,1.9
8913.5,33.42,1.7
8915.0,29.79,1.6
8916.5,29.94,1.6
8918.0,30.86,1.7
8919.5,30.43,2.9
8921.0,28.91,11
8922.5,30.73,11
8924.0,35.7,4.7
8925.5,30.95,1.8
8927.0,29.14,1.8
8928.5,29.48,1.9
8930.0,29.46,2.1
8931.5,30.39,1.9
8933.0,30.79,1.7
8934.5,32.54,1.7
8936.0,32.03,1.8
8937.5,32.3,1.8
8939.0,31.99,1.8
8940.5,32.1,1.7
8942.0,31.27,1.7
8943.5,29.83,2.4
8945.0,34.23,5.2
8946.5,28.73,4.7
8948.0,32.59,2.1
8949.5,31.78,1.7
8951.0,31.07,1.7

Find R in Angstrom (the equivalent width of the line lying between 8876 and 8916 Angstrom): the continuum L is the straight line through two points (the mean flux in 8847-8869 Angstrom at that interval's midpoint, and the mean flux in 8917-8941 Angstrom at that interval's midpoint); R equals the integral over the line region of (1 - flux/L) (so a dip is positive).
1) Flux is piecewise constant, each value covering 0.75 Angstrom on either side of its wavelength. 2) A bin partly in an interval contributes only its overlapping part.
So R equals 1.7 Angstrom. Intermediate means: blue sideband 30.6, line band 29.6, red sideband 31.1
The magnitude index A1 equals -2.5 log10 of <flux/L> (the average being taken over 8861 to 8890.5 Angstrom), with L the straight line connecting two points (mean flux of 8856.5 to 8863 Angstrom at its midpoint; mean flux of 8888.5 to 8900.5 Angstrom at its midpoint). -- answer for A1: 0.04 mag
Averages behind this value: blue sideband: 30.6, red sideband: 29.5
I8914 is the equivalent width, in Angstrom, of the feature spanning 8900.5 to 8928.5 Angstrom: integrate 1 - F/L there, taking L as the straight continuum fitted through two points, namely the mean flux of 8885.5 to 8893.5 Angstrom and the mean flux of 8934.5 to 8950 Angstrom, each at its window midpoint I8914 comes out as -0.4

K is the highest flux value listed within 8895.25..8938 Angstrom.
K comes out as 35.7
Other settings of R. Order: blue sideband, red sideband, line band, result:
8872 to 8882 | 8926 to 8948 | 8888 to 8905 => 0.7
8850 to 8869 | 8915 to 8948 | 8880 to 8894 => 0.7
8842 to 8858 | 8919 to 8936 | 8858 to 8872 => 1.3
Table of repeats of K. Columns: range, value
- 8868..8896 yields 32.59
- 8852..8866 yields 34.61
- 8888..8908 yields 32.17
